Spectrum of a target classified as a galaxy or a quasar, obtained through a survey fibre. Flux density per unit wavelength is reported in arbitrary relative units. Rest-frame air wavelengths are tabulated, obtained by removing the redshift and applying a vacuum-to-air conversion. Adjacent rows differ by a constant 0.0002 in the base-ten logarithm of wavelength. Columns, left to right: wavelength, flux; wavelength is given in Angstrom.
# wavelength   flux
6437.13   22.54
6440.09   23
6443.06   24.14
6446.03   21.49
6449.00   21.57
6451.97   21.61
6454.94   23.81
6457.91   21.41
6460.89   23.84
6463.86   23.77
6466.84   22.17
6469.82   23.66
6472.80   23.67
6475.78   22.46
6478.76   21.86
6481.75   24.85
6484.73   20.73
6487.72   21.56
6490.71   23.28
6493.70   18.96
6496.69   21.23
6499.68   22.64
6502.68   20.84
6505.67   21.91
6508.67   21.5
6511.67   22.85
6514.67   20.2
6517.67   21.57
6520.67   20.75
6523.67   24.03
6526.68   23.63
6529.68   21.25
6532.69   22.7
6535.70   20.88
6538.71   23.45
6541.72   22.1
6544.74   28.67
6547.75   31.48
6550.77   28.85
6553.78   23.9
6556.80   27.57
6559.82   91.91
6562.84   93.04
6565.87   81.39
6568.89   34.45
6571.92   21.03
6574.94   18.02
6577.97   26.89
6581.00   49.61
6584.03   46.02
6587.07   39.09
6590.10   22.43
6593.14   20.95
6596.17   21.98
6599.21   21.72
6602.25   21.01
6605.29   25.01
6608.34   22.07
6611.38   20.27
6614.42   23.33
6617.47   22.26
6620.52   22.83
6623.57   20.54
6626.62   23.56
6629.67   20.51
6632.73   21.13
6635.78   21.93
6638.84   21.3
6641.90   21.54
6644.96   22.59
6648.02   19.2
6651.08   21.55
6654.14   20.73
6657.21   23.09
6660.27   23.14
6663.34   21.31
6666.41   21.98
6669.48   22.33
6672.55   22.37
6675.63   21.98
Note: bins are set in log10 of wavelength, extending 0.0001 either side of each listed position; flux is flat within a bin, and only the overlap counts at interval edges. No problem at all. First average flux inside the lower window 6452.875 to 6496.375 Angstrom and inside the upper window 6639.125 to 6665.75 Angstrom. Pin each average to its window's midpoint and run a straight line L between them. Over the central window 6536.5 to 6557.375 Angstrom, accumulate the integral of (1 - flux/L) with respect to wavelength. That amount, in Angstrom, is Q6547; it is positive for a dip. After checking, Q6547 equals -3.93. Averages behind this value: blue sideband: 22.5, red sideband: 21.6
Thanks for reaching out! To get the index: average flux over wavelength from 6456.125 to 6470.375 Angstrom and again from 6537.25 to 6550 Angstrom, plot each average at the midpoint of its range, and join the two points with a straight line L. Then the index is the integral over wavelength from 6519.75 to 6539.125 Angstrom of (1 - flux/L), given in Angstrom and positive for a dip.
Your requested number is 2.7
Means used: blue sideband 22.9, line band 22.4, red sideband 26.6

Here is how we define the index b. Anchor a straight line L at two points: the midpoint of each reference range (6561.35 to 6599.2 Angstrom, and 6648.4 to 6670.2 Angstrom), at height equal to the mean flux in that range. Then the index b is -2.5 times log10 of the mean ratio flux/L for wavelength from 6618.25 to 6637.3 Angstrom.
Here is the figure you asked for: 0.30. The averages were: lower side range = 38.8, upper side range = 21.9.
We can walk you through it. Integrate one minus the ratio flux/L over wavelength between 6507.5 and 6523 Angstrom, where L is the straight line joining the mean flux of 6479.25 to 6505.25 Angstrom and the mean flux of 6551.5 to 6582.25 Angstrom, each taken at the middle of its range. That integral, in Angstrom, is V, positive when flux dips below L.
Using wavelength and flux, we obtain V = 4.1 Angstrom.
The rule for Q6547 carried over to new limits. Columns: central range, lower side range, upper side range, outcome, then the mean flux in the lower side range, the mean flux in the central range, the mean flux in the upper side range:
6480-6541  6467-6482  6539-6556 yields 7.18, 23.1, 21.9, 26.8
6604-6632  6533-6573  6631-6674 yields 5.90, 40.4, 22.2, 21.7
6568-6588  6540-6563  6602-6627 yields -0.66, 40.4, 33.4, 22.3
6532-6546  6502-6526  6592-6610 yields -1.04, 21.8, 23.5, 22.1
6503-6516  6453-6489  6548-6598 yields 3.43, 22.8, 21.6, 40.1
